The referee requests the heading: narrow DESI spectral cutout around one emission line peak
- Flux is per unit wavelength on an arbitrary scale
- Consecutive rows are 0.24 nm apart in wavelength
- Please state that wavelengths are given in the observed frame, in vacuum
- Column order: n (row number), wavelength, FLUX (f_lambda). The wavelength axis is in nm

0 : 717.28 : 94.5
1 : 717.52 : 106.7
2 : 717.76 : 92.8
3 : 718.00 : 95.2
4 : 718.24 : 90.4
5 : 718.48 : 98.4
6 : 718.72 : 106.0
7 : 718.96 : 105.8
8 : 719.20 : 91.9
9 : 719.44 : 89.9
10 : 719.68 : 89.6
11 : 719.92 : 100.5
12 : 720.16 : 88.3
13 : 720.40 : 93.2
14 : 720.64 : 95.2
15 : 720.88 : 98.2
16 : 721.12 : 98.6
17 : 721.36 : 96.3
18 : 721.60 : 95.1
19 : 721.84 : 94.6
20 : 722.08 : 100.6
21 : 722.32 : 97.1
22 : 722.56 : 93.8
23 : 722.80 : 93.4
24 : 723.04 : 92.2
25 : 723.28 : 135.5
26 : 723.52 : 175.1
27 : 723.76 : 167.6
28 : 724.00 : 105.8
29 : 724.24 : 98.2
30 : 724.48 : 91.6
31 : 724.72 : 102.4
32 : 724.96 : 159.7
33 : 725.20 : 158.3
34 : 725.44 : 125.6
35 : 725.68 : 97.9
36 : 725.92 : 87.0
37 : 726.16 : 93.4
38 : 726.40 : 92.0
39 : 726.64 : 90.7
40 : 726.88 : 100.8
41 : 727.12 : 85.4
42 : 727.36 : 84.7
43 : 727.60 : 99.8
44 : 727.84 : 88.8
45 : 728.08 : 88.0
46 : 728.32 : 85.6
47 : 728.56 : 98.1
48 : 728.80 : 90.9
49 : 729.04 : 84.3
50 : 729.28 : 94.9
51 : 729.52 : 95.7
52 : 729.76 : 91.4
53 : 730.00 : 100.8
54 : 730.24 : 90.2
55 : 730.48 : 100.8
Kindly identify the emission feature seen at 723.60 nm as [S II] 6716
